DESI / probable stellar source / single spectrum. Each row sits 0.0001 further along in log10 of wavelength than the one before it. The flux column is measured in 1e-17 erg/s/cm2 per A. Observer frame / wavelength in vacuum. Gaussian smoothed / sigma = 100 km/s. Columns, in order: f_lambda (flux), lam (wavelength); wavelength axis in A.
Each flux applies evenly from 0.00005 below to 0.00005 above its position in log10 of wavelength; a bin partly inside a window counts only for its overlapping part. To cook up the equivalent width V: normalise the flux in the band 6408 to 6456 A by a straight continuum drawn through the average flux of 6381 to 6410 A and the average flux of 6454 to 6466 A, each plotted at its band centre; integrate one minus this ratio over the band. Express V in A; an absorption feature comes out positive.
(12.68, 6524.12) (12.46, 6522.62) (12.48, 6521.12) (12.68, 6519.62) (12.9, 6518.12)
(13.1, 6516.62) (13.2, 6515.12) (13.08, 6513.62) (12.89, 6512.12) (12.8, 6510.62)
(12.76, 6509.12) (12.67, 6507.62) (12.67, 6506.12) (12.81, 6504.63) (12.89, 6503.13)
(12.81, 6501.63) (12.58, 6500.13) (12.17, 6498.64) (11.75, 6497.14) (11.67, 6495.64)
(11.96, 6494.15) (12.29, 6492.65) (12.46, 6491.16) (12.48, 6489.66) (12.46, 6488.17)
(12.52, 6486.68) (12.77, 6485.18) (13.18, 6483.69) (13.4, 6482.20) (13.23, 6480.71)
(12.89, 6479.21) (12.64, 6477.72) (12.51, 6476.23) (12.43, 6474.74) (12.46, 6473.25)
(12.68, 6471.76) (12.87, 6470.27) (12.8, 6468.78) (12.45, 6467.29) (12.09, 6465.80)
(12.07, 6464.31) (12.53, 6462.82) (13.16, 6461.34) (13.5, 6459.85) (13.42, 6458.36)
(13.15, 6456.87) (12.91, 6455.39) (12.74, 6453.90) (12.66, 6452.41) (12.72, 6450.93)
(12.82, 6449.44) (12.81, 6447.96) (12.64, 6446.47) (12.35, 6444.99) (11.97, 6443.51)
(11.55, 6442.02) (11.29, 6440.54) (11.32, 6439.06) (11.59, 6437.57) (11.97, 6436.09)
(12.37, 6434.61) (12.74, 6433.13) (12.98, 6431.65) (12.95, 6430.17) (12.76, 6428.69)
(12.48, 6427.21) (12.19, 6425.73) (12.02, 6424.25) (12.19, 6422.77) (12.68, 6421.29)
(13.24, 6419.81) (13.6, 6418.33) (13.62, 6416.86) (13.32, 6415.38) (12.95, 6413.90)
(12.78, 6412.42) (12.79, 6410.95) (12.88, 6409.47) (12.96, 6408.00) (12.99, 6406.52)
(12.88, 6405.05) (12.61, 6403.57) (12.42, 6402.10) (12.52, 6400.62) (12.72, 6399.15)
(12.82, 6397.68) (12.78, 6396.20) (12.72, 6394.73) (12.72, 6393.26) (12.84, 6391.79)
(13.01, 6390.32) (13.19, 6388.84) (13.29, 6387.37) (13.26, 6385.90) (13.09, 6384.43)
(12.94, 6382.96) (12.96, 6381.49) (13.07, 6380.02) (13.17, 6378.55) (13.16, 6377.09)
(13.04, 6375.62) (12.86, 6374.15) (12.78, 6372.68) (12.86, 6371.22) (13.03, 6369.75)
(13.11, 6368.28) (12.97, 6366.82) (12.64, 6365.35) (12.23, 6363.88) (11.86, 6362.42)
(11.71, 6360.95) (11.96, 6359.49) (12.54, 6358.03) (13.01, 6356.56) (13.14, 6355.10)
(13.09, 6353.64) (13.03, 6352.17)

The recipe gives 1.2 A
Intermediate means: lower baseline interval 12.9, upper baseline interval 12.9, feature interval 12.6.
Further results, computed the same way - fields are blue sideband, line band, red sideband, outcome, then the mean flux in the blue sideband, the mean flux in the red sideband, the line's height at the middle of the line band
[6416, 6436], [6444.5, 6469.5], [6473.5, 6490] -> 0.0 A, 12.7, 12.8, 12.8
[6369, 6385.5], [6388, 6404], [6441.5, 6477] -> 0.2 A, 13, 12.6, 12.9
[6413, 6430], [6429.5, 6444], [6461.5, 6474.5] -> 0.7 A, 12.8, 12.5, 12.7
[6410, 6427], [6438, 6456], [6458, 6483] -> 0.7 A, 12.8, 12.8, 12.8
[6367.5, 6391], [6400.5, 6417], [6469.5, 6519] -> 0.1 A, 13.1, 12.7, 13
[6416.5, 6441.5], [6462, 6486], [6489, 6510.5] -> -0.5 A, 12.4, 12.4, 12.4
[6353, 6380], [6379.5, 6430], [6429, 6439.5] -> -1.4 A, 12.7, 12.3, 12.5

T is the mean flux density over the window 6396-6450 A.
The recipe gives 12.6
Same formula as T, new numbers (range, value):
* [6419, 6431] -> 12.6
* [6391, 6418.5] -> 12.9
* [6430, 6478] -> 12.5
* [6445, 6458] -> 12.8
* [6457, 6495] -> 12.7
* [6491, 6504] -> 12.3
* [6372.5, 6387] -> 13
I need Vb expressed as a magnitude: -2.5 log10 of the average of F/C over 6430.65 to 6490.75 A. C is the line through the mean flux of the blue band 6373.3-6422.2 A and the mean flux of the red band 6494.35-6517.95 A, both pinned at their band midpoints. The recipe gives 0.017 mag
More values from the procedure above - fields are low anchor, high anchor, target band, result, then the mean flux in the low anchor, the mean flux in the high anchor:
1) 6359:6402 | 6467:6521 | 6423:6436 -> 0.02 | 12.8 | 12.7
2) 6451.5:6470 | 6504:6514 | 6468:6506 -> 0.02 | 12.8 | 12.8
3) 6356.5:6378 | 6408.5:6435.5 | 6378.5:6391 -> -0.03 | 12.6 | 12.8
